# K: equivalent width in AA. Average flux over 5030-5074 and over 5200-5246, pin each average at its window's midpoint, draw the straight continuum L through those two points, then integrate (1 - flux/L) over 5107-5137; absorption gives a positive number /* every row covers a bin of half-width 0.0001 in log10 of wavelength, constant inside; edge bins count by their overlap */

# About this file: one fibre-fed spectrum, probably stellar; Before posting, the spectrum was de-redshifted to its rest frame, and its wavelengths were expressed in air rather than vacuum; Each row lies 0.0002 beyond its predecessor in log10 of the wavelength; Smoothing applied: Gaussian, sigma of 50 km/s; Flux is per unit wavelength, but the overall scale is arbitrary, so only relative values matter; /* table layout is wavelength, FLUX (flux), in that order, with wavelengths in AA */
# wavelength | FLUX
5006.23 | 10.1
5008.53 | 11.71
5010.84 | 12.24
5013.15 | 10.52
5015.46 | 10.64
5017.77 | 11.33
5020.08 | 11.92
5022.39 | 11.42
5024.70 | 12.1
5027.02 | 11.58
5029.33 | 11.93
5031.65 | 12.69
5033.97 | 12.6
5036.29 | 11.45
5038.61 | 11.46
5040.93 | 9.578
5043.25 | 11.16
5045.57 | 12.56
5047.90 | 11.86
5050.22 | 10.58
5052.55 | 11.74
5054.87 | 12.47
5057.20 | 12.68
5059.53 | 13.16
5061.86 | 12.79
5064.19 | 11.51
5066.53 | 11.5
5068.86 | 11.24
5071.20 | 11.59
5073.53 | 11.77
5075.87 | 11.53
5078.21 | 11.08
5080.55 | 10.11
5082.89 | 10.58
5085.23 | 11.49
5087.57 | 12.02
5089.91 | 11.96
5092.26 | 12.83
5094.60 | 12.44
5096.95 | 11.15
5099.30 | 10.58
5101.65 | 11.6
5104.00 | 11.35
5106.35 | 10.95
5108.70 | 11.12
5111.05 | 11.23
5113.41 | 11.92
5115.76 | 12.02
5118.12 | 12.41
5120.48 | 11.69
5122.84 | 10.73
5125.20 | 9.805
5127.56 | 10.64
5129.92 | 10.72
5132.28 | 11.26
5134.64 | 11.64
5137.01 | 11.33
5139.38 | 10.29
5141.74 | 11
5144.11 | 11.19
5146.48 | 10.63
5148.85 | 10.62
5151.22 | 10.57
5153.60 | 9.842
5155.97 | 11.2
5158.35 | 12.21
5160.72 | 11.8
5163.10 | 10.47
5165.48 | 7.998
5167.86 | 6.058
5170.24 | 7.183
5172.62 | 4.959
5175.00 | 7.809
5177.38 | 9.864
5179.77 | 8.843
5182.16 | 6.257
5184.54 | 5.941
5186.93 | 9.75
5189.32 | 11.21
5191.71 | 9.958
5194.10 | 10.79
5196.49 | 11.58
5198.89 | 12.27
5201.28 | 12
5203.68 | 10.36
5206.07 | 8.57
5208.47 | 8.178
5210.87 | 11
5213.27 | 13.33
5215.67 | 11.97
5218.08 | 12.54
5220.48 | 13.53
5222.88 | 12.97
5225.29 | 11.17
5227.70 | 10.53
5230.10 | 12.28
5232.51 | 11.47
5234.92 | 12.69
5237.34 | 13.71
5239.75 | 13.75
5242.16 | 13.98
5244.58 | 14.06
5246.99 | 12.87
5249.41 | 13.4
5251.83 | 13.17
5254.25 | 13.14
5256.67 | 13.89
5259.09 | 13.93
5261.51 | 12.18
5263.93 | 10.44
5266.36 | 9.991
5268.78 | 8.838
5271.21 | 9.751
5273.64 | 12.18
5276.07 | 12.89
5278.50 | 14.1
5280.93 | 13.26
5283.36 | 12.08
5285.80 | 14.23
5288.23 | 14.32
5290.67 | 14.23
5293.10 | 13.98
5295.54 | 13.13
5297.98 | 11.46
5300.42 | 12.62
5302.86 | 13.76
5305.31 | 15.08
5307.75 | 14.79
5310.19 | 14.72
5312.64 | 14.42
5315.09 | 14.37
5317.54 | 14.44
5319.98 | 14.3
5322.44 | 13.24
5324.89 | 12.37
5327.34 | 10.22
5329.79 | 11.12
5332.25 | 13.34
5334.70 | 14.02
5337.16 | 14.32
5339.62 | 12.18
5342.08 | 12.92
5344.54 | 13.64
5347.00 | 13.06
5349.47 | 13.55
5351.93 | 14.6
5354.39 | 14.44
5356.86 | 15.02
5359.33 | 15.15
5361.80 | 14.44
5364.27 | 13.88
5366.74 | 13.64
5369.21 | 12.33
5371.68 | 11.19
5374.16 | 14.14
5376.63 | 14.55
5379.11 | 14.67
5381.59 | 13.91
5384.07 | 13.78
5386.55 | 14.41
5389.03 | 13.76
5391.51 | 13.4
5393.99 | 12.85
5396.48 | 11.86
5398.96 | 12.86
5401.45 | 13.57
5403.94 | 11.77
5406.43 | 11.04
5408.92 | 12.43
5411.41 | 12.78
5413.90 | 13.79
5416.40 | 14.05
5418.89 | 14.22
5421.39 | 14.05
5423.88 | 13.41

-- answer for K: 1.6 AA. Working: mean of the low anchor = 11.8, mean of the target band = 11.3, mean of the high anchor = 12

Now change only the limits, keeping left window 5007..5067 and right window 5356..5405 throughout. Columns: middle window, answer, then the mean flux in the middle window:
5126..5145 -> 2.0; 11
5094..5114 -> 1.3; 11.3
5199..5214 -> 2.4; 10.6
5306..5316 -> -1.1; 14.6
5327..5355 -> 0.3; 13.2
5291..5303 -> 0.1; 13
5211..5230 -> 0.7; 12.2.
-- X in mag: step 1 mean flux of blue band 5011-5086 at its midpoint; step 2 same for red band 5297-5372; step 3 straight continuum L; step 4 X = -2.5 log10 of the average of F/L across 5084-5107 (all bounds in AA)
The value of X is 0.02 mag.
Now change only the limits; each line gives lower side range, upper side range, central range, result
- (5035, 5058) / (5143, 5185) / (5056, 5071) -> -0.084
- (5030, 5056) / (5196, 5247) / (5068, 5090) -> 0.040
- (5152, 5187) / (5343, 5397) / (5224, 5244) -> -0.208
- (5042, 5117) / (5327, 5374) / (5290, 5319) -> -0.066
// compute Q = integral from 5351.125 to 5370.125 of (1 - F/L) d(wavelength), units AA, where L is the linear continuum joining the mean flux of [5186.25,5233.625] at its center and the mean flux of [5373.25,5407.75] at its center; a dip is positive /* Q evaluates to -1.8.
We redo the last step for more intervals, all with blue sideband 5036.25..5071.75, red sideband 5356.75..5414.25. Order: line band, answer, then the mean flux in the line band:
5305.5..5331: -0.9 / 13.5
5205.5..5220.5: 1.5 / 11.2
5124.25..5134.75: 1.2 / 10.8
